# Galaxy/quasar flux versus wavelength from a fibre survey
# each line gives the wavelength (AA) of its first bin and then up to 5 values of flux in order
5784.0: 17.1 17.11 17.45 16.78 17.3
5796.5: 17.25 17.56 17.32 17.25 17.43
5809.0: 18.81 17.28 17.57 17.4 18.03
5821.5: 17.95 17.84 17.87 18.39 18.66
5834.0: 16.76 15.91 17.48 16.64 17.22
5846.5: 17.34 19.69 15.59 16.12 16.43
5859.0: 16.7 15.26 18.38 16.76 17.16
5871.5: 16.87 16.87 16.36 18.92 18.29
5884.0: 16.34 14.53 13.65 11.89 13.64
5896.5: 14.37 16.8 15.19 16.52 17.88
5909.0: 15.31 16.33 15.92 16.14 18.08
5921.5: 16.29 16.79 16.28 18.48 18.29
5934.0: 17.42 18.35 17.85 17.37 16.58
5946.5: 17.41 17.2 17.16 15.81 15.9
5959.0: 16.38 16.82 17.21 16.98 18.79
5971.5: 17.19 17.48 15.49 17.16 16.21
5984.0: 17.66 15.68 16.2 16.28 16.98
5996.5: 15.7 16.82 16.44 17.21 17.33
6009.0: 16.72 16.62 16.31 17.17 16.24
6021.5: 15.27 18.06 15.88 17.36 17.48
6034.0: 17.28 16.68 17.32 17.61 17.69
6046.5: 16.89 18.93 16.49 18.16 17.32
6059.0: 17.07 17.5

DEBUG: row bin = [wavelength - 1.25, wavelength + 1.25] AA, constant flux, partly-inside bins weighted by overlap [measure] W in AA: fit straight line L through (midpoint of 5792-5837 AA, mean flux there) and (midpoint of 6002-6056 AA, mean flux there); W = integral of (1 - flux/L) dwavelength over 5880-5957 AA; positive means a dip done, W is 4.2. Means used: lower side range 17.6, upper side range 17.1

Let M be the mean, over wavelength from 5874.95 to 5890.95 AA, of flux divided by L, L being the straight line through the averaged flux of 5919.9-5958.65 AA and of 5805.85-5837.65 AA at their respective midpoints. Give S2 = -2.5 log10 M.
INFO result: 0.08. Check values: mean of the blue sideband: 17.7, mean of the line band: 16.2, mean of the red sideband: 17.1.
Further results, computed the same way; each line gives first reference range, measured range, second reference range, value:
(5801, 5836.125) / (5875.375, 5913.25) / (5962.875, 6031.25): 0.10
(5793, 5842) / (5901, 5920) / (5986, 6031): 0.04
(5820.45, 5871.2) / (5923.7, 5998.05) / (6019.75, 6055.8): 0.01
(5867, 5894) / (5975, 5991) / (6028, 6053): 0.03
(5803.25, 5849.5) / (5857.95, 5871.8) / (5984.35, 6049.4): 0.04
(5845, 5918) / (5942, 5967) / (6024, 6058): 0.00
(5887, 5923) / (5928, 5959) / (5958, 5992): -0.07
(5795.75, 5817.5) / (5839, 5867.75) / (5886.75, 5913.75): -0.04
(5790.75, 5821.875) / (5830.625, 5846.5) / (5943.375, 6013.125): 0.02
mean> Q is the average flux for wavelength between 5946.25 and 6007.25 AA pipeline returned 16.8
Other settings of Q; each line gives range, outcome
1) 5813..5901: 16.7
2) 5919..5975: 17.2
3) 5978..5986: 16.9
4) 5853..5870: 16.7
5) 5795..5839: 17.6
